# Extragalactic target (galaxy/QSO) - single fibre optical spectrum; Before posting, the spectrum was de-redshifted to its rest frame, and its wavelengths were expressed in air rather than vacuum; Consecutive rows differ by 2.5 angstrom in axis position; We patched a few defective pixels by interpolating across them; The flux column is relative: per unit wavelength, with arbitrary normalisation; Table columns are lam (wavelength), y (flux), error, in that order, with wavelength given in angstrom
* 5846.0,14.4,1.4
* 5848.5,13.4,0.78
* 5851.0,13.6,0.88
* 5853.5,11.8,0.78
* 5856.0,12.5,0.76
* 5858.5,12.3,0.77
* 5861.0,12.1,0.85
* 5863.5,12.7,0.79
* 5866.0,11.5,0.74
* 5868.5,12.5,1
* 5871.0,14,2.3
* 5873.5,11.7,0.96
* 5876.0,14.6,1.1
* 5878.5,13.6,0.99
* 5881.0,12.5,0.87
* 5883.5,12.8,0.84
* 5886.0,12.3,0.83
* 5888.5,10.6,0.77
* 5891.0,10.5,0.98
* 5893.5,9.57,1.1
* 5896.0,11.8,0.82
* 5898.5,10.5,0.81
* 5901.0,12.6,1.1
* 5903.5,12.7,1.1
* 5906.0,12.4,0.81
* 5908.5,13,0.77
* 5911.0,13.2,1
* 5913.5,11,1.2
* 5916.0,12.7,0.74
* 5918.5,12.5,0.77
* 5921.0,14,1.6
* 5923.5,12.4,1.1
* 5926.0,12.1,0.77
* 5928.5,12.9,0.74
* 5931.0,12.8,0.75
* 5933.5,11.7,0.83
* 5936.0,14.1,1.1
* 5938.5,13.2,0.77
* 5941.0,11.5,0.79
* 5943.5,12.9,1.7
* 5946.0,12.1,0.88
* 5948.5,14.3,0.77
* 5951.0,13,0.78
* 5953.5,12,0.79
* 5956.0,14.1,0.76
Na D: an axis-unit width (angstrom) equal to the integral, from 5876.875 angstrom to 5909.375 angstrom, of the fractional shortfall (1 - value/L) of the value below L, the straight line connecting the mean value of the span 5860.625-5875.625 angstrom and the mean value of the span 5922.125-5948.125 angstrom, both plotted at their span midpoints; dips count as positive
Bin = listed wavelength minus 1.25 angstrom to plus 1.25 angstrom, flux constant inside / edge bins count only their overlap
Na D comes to 1.7 angstrom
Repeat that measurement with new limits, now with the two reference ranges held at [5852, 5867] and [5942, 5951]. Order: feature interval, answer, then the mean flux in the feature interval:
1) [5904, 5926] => 0.2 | 12.6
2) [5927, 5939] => 0.0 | 12.9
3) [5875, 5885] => -0.8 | 13.3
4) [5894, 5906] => 0.7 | 11.8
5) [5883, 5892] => 0.7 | 11.5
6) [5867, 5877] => -0.7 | 13.1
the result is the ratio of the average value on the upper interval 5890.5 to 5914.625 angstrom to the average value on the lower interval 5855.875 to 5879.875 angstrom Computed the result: 0.92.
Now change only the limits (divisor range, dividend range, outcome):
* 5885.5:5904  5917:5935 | 1.13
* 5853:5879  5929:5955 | 1.01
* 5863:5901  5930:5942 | 1.05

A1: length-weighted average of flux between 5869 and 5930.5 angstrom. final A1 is 12.3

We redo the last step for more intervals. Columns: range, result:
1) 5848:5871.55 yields 12.6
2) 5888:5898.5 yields 10.6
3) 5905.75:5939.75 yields 12.7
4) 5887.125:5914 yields 11.6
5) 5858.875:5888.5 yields 12.7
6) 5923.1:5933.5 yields 12.5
